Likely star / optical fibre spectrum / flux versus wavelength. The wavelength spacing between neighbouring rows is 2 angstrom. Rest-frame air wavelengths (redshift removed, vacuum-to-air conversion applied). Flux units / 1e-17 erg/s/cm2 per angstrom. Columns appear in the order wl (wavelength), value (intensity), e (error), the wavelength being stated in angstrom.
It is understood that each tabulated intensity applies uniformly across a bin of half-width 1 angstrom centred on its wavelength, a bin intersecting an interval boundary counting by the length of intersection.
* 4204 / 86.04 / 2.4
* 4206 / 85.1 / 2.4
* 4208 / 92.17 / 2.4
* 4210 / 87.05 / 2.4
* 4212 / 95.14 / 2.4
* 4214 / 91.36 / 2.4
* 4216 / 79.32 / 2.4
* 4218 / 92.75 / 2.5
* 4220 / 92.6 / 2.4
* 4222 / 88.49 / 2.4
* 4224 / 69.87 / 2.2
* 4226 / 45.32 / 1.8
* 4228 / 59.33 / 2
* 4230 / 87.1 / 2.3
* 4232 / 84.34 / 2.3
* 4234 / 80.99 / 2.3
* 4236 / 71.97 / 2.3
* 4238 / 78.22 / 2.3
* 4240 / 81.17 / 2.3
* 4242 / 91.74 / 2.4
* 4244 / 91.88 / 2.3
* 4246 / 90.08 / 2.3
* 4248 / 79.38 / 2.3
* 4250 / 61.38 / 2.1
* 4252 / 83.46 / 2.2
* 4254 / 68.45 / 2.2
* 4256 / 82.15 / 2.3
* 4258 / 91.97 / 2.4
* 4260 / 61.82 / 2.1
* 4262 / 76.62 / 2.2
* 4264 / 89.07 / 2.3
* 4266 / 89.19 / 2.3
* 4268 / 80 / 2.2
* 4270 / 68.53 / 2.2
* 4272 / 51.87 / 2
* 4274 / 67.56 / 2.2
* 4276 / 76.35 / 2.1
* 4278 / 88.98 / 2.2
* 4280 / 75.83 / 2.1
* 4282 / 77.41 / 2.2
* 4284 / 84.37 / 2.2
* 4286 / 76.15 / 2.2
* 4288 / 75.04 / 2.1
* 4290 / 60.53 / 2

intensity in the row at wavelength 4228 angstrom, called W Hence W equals 59.33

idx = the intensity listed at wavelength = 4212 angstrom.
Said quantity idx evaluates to 95.14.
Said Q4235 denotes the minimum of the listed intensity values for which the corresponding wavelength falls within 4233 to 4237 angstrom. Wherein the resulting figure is 71.97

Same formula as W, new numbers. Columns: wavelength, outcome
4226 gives 45.32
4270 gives 68.53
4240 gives 81.17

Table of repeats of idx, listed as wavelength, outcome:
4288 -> 75.04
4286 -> 76.15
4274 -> 67.56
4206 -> 85.1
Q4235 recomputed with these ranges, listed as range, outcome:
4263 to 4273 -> 51.87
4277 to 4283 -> 75.83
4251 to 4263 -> 61.82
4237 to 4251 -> 61.38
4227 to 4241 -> 59.33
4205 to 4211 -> 85.1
